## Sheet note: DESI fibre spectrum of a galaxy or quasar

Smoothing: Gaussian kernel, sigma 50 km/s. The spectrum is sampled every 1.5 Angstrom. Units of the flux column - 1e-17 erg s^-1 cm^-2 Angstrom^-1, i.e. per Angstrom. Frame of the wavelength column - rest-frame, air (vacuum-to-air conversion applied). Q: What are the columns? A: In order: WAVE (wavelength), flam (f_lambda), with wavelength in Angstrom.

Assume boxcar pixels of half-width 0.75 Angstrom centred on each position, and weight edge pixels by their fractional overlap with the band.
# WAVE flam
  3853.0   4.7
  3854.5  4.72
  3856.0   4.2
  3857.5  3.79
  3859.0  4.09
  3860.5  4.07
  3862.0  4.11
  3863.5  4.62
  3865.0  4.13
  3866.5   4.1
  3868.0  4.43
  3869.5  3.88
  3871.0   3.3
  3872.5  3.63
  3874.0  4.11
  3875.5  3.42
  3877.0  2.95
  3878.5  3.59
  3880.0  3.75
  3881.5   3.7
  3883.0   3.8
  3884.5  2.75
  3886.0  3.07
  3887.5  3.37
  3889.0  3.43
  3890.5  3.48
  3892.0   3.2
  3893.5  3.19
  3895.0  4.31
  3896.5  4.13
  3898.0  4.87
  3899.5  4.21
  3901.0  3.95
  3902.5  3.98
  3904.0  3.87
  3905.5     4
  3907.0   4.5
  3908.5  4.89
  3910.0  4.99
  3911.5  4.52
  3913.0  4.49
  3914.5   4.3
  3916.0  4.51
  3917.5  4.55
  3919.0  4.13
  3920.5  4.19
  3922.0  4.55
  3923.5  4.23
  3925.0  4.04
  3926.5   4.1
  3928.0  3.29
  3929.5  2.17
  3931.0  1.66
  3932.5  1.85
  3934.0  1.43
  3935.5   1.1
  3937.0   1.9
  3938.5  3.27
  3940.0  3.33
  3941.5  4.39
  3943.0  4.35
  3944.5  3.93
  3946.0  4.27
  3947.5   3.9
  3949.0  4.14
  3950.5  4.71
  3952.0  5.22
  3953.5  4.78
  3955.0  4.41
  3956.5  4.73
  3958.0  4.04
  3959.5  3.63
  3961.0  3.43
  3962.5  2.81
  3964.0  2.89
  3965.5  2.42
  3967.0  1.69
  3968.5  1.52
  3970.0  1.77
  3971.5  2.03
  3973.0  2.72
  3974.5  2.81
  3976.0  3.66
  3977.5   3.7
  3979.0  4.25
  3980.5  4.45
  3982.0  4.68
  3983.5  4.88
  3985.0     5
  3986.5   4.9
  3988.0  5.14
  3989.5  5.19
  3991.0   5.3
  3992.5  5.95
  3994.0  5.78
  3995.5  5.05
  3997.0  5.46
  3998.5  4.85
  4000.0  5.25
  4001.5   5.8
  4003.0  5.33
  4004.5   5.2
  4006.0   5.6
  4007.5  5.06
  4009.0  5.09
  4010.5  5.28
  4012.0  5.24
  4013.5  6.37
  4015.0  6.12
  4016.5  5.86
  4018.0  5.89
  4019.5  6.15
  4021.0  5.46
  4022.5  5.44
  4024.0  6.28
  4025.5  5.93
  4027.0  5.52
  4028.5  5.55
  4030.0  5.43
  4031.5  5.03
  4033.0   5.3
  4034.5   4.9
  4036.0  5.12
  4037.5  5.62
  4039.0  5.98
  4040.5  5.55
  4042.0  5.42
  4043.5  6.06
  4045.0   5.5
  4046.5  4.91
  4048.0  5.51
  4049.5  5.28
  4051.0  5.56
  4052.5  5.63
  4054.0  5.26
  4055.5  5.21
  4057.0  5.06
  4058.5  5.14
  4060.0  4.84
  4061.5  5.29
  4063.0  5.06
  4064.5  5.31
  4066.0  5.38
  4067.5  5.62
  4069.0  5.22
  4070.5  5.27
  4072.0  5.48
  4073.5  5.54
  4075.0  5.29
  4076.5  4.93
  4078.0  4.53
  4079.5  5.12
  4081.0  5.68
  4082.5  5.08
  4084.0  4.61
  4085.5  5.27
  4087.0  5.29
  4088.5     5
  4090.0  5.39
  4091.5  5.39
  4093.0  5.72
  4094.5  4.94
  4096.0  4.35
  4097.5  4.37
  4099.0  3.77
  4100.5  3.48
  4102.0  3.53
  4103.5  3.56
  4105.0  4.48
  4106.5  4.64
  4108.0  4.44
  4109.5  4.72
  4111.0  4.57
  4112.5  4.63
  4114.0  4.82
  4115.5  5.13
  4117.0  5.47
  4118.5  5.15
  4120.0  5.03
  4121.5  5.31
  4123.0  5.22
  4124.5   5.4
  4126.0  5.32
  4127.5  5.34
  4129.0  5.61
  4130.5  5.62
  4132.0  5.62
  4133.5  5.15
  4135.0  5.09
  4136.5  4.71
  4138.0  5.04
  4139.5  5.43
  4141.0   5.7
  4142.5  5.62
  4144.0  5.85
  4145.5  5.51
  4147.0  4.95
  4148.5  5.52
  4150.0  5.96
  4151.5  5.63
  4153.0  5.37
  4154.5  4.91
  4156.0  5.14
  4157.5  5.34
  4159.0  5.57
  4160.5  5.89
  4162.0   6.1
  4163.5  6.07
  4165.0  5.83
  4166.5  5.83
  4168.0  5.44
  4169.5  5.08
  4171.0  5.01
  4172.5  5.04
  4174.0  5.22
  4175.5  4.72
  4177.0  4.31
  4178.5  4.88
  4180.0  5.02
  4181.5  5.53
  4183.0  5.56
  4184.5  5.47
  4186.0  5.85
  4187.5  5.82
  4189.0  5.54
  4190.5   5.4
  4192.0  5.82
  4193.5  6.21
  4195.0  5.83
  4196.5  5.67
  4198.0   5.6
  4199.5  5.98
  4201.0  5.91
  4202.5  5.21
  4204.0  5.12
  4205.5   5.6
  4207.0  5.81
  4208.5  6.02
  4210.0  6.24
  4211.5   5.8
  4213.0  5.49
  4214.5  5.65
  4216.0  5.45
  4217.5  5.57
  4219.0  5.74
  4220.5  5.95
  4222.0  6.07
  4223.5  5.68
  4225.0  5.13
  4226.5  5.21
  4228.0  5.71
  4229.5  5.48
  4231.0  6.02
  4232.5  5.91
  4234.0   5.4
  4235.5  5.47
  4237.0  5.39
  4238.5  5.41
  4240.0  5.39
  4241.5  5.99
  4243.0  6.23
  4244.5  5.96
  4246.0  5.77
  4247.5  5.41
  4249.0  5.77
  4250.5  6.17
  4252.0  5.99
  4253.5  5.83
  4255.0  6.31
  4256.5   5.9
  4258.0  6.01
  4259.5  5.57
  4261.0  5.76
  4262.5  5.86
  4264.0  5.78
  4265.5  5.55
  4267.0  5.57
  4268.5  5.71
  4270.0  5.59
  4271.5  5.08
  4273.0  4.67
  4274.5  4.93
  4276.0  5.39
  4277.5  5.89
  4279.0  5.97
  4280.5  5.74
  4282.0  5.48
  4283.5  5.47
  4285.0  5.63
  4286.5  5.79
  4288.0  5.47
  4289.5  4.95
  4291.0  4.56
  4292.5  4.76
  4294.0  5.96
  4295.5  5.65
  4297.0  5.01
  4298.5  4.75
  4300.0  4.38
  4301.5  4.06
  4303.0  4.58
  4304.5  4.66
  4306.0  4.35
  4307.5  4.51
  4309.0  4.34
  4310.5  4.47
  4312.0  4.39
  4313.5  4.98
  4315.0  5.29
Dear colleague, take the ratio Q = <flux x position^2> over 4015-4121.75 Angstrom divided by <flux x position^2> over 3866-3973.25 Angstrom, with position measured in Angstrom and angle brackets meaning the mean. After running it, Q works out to 1.5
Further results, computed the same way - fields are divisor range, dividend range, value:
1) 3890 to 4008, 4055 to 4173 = 1.40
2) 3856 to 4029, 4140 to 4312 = 1.51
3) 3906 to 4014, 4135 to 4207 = 1.48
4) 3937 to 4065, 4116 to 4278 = 1.28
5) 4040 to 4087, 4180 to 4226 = 1.15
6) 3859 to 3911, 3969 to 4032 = 1.37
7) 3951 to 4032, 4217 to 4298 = 1.36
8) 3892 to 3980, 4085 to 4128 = 1.44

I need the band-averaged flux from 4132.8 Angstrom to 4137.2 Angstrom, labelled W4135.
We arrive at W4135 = 4.98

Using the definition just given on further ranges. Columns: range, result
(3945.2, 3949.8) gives 4.11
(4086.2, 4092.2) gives 5.27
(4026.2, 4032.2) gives 5.39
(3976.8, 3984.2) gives 4.39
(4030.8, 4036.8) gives 5.09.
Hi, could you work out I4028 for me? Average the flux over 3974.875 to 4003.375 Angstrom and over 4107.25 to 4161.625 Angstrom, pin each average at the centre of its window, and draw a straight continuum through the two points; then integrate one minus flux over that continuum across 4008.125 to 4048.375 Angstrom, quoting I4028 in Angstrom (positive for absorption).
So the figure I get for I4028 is -4.3 Angstrom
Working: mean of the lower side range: 4.95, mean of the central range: 5.57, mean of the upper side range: 5.28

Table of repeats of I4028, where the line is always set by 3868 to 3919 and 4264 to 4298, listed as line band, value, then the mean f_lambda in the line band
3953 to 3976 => 6.2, 3.05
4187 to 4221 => -4.0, 5.71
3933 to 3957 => 2.4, 3.71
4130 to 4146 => -1.8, 5.39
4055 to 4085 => -3.9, 5.18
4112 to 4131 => -1.8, 5.24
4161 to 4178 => -1.2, 5.33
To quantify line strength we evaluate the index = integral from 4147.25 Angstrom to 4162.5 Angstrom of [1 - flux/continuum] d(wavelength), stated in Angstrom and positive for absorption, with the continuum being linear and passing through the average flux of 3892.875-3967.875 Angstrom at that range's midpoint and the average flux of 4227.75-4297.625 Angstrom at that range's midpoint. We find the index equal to -1.5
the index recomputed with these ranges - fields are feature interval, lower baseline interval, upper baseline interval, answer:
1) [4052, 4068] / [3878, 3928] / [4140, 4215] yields -1.19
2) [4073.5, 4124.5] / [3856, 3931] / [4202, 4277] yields 1.15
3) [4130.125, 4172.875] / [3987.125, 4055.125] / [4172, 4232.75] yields 0.72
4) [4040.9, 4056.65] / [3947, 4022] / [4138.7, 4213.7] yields -1.85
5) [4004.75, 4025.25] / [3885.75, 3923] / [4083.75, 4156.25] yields -4.83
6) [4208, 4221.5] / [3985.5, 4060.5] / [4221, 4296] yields -0.46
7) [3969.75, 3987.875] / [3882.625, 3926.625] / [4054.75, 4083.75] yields 2.93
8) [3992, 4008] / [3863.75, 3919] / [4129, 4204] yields -3.01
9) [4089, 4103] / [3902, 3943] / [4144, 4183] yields 0.98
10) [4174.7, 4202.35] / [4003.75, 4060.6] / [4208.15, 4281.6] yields 0.64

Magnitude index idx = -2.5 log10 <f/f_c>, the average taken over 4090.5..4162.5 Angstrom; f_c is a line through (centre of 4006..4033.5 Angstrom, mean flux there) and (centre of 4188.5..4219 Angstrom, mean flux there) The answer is 0.12 mag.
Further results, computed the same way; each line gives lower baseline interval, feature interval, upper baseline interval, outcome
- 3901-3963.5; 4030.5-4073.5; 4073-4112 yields -0.183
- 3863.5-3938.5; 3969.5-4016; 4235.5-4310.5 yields -0.166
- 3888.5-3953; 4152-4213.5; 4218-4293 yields -0.060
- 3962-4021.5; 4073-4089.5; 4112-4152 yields -0.014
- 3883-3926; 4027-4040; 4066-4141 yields -0.154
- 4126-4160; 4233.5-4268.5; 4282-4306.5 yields -0.126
